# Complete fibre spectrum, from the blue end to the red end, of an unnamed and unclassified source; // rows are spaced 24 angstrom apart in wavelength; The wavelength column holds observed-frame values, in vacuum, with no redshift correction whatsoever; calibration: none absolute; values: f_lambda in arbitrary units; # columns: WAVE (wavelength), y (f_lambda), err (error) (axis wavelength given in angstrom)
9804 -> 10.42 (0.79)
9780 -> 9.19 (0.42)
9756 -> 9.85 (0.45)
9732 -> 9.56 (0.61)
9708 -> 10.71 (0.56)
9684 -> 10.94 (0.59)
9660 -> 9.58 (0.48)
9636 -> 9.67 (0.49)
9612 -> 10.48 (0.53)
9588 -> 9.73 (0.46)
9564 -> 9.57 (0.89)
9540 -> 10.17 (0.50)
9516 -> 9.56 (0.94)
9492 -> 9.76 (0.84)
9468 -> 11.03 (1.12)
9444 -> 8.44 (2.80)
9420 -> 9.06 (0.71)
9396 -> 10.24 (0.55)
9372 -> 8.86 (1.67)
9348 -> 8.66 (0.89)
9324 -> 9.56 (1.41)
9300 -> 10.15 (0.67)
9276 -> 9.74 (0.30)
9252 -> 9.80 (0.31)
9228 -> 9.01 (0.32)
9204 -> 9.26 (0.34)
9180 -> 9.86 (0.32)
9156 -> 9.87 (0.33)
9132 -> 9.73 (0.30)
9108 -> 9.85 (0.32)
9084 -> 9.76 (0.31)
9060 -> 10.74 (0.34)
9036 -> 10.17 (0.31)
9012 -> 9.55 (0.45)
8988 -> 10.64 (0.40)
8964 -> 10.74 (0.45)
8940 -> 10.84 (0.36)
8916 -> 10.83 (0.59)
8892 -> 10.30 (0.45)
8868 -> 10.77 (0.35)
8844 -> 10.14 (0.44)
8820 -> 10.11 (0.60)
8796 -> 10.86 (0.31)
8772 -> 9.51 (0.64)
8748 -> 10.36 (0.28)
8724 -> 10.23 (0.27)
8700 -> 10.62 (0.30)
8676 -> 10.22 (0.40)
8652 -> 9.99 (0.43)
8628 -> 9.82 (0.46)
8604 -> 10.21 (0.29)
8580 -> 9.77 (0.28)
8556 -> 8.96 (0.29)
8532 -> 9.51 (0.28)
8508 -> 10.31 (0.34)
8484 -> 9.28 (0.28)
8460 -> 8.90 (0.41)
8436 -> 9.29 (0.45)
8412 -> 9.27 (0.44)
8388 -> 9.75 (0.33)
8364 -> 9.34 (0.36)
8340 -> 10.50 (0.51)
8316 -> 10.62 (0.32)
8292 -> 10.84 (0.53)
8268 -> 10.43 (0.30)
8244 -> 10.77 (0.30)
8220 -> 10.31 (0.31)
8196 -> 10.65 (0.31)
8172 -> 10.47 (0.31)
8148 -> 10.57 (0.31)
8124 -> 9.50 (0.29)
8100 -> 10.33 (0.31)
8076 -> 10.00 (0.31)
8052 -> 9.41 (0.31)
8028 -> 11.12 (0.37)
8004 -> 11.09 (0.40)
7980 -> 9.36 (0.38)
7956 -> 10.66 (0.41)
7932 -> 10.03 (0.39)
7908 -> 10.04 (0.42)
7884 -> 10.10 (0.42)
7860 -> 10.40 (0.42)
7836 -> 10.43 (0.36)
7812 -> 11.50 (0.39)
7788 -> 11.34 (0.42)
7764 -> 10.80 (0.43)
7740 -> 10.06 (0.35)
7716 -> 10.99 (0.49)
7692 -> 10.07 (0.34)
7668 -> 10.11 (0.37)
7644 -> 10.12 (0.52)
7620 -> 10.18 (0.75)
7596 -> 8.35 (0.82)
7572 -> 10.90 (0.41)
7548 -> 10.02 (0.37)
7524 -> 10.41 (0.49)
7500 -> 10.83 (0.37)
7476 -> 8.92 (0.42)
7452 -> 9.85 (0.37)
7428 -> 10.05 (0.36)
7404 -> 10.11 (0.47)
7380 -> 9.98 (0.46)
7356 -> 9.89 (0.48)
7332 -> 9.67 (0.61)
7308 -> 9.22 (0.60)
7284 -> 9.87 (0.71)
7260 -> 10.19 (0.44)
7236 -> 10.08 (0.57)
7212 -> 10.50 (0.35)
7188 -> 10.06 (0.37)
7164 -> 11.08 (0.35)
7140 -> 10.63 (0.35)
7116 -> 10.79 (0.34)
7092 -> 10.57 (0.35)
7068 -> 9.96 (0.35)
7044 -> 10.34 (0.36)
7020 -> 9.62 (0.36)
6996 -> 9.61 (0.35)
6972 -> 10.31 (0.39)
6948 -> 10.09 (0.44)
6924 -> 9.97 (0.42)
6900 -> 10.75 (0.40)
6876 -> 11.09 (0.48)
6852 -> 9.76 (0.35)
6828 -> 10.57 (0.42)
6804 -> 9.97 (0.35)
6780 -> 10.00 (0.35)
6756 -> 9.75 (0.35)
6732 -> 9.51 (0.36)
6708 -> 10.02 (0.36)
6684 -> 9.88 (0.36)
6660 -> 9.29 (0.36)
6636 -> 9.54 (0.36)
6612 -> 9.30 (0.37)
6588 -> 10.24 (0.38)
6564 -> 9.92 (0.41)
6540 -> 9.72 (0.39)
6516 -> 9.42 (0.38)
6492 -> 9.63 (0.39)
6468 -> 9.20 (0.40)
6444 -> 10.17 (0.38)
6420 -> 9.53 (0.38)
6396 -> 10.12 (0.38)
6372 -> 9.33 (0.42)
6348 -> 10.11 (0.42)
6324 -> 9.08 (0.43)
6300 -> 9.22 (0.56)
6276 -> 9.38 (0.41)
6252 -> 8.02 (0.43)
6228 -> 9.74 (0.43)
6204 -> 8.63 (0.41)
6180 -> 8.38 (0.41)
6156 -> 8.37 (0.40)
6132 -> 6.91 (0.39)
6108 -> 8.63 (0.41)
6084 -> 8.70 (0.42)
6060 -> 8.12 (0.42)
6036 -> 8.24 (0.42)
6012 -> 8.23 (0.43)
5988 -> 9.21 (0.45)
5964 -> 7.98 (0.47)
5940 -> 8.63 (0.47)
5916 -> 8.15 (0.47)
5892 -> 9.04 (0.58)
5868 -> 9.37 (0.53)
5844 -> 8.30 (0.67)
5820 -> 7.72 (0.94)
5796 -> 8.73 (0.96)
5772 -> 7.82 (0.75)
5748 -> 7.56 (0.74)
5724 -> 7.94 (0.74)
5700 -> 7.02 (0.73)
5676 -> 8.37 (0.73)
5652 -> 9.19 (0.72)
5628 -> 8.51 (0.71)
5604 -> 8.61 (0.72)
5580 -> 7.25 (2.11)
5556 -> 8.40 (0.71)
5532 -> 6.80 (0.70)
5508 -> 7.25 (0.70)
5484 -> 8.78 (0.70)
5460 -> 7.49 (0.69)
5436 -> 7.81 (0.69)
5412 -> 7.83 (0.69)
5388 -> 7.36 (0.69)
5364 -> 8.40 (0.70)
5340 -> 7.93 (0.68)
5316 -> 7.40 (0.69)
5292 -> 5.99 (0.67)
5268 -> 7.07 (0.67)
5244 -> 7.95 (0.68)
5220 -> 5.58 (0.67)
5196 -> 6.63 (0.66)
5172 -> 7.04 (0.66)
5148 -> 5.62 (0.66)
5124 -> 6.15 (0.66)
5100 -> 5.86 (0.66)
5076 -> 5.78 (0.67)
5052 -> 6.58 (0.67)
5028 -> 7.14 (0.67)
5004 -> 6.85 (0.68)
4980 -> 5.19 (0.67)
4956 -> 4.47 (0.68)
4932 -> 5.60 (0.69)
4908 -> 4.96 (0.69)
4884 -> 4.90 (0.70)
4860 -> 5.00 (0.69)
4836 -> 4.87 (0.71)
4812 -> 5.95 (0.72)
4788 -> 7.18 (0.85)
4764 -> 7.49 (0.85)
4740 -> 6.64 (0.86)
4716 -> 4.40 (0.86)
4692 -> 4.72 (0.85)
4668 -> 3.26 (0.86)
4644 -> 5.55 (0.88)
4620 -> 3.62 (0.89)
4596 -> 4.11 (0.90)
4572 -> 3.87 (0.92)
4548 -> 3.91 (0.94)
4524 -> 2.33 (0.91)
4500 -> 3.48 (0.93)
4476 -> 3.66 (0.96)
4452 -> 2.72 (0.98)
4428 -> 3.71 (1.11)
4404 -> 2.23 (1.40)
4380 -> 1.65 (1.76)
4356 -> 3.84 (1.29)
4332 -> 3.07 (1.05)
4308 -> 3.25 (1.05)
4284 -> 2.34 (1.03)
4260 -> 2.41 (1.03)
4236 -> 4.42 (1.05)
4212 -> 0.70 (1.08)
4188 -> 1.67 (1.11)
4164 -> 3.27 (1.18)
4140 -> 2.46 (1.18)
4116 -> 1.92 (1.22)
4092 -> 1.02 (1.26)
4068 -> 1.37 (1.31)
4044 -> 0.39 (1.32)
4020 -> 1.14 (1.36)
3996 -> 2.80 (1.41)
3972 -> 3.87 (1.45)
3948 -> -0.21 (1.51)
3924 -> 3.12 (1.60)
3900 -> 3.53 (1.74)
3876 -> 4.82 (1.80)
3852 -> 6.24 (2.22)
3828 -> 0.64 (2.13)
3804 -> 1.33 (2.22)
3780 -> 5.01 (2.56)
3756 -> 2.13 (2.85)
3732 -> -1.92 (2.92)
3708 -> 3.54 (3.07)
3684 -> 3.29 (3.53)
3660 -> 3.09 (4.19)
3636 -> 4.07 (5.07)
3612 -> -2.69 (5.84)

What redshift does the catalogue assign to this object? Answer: 0.185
